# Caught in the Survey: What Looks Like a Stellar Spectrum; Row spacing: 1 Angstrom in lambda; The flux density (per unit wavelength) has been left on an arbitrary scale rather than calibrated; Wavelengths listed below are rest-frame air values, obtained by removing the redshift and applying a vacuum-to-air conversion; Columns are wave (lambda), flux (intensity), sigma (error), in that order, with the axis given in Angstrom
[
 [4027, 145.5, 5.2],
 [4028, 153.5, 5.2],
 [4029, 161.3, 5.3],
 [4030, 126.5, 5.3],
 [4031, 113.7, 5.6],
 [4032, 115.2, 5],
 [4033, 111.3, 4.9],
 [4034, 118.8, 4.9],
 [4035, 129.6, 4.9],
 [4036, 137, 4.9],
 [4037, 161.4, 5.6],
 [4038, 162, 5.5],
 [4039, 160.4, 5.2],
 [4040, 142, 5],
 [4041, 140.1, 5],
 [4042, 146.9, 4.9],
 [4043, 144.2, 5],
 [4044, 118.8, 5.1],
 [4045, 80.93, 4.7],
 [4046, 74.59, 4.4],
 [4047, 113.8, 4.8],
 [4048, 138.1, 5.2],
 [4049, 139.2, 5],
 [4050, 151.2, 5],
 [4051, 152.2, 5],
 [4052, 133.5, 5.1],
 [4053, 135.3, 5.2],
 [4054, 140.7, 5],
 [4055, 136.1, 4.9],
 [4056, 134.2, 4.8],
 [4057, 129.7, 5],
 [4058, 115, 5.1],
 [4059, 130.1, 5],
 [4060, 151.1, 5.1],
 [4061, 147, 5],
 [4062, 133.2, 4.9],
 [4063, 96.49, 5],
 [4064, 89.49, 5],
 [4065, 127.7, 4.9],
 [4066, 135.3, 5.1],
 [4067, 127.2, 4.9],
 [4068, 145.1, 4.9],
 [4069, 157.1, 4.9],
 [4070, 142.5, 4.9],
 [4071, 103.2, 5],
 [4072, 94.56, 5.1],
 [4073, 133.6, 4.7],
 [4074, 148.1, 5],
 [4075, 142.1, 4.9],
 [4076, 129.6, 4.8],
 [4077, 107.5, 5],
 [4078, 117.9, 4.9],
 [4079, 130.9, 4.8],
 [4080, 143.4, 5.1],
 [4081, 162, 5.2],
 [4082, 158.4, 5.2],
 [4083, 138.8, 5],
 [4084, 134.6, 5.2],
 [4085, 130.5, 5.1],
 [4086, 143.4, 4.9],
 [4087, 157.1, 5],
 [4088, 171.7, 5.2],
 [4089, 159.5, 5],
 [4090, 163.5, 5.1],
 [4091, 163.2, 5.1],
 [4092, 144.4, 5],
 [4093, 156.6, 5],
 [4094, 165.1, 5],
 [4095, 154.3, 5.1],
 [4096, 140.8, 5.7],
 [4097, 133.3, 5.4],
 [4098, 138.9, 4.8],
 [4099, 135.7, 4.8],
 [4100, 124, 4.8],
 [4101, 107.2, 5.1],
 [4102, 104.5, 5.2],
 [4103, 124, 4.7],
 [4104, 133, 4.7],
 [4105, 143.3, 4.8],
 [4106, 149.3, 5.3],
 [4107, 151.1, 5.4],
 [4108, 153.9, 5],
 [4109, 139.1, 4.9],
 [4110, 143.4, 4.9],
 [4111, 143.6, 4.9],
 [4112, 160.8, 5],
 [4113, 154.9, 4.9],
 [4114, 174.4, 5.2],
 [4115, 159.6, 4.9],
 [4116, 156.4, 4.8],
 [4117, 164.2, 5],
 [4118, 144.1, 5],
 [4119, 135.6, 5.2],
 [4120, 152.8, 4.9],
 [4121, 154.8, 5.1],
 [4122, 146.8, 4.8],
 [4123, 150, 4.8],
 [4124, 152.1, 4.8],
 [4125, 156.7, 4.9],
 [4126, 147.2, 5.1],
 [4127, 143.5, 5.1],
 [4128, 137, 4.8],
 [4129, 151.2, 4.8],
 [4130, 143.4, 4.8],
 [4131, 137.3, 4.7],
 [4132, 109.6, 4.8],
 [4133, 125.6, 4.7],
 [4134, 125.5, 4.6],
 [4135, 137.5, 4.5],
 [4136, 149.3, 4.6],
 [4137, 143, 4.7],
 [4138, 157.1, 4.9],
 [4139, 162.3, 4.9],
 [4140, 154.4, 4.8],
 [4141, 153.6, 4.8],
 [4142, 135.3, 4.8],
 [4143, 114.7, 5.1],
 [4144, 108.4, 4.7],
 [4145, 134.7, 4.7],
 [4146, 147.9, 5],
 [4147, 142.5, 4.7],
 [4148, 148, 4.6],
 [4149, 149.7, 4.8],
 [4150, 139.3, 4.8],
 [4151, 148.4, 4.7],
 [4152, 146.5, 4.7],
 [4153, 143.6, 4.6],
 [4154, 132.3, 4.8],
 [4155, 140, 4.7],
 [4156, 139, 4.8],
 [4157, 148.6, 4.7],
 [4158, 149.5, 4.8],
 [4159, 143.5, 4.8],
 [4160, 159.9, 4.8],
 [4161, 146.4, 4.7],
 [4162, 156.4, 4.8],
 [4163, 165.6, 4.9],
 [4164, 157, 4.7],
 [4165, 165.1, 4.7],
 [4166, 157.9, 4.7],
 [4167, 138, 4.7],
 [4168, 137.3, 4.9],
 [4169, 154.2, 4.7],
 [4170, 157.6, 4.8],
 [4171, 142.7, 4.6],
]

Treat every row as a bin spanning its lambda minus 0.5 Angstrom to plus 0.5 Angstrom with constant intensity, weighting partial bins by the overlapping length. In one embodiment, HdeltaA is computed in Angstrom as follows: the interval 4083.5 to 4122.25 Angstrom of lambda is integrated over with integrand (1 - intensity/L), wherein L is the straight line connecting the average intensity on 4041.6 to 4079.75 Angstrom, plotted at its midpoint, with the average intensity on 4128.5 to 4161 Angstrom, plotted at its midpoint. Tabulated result -3.3 Angstrom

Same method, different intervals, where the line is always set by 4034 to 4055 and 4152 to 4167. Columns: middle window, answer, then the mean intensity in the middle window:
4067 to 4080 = 0.82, 130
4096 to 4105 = 0.96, 127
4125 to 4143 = 0.60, 142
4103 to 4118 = -0.77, 151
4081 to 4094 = -1.14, 153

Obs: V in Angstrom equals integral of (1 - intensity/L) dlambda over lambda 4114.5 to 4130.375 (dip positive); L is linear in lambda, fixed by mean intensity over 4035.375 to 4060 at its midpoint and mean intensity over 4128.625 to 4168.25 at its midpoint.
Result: -1.0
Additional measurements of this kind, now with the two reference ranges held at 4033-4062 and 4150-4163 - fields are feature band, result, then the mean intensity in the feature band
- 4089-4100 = -0.7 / 149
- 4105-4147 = -0.7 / 145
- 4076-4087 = 0.1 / 137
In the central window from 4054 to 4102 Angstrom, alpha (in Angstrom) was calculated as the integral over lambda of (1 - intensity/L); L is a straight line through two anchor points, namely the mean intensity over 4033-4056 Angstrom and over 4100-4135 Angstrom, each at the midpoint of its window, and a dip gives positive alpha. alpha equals 0.6 Angstrom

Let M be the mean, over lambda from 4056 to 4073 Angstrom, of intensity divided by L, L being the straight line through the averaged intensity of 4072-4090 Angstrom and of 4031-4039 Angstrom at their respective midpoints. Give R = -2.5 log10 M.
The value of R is 0.09 mag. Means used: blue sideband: 134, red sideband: 141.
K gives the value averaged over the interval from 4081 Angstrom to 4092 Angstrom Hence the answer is 152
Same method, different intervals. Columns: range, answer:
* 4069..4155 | 142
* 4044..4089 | 132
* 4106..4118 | 154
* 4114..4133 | 147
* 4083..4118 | 146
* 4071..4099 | 142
